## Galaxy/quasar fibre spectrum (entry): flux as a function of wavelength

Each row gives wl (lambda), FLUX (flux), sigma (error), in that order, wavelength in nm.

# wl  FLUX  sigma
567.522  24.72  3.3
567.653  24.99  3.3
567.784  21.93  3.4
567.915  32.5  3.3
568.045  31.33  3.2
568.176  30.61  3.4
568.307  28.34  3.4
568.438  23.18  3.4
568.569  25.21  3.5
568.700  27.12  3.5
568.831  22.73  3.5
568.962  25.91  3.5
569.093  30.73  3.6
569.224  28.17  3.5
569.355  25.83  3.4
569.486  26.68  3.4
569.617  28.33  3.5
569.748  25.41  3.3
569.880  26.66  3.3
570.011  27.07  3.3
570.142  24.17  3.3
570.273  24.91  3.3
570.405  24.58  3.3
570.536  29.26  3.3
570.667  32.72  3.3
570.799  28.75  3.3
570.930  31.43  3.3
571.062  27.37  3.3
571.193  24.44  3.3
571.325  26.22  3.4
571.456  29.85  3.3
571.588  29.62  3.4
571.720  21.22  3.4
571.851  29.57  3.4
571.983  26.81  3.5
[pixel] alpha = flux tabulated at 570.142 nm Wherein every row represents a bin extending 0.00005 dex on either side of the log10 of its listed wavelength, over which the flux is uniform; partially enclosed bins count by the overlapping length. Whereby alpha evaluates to 24.17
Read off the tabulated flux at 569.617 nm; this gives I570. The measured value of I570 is 28.33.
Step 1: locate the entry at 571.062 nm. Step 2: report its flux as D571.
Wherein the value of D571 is 27.37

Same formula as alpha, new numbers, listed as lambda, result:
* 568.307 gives 28.34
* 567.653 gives 24.99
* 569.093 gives 30.73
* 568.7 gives 27.12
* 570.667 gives 32.72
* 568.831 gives 22.73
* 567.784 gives 21.93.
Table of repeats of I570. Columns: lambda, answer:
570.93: 31.43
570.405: 24.58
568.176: 30.61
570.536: 29.26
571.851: 29.57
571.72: 21.22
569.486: 26.68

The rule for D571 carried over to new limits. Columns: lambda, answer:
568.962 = 25.91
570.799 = 28.75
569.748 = 25.41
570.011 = 27.07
